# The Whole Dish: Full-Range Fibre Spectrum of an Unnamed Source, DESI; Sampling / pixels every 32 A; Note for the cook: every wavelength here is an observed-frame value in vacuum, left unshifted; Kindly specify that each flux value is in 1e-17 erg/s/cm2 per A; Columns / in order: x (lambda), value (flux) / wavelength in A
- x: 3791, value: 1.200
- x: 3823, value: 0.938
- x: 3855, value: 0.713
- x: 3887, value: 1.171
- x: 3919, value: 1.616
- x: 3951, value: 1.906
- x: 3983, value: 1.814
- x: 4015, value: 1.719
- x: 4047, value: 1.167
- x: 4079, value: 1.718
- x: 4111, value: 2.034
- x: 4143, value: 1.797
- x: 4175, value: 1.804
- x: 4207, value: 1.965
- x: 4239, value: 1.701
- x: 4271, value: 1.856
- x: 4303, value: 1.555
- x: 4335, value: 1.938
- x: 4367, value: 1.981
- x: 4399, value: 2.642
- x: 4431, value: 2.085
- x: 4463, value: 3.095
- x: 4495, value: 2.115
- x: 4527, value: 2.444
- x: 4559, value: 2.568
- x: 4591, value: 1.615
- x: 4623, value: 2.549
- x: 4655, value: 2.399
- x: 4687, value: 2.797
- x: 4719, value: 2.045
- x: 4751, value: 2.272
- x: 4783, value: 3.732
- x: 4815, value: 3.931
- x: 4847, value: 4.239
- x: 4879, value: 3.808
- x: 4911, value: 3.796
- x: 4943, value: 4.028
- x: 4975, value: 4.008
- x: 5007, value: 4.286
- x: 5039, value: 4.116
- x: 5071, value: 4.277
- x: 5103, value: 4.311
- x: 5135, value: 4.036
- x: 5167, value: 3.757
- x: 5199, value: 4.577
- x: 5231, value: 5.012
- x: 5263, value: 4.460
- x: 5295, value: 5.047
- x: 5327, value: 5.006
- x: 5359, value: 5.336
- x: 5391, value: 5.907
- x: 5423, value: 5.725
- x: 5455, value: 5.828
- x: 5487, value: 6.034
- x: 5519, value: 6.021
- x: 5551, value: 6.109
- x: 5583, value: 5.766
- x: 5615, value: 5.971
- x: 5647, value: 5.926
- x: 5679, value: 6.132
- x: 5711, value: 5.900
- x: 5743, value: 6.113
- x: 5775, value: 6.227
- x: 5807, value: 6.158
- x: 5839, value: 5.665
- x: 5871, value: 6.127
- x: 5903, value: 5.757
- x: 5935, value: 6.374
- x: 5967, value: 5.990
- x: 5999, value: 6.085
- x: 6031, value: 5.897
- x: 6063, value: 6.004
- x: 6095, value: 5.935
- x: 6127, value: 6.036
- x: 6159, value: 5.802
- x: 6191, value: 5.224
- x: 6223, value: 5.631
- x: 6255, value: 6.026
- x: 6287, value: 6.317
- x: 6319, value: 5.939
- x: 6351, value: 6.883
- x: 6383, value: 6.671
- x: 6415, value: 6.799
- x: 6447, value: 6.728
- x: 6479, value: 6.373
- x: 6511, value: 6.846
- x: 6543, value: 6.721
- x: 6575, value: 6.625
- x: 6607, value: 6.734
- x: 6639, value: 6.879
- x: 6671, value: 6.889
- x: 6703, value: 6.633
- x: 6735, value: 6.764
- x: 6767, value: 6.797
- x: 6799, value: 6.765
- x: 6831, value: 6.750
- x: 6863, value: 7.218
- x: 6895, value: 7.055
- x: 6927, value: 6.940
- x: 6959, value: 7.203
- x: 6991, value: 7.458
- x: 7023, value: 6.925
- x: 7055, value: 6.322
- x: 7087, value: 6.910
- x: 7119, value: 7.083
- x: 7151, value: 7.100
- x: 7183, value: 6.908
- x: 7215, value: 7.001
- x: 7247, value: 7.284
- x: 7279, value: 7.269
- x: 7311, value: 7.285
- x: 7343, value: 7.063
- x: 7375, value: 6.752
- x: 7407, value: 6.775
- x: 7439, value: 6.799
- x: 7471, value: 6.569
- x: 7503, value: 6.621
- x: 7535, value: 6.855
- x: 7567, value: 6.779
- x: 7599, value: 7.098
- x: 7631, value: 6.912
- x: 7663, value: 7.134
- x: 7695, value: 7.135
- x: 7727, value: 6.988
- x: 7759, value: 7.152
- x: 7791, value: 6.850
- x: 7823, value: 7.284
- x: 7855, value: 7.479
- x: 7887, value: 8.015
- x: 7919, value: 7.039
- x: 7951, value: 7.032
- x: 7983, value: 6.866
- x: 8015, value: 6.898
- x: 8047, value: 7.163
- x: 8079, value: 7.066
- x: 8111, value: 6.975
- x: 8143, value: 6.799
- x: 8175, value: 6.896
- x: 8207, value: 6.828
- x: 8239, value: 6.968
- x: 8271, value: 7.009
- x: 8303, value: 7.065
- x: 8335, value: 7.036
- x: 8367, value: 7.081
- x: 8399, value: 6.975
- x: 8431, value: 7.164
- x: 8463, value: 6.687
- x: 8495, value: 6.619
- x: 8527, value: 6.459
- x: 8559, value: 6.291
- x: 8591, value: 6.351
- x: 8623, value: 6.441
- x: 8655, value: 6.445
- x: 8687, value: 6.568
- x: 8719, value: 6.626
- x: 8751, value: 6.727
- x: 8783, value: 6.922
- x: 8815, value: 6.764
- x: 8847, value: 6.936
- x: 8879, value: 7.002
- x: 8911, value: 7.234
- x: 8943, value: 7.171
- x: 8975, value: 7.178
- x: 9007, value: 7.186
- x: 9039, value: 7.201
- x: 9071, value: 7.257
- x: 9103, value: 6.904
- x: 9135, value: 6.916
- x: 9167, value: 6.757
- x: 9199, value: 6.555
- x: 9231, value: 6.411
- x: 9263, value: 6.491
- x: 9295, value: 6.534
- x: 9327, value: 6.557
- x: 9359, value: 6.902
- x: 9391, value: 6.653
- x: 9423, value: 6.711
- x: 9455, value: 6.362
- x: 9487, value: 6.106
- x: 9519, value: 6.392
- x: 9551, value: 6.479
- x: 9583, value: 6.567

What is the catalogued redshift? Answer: 0.20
